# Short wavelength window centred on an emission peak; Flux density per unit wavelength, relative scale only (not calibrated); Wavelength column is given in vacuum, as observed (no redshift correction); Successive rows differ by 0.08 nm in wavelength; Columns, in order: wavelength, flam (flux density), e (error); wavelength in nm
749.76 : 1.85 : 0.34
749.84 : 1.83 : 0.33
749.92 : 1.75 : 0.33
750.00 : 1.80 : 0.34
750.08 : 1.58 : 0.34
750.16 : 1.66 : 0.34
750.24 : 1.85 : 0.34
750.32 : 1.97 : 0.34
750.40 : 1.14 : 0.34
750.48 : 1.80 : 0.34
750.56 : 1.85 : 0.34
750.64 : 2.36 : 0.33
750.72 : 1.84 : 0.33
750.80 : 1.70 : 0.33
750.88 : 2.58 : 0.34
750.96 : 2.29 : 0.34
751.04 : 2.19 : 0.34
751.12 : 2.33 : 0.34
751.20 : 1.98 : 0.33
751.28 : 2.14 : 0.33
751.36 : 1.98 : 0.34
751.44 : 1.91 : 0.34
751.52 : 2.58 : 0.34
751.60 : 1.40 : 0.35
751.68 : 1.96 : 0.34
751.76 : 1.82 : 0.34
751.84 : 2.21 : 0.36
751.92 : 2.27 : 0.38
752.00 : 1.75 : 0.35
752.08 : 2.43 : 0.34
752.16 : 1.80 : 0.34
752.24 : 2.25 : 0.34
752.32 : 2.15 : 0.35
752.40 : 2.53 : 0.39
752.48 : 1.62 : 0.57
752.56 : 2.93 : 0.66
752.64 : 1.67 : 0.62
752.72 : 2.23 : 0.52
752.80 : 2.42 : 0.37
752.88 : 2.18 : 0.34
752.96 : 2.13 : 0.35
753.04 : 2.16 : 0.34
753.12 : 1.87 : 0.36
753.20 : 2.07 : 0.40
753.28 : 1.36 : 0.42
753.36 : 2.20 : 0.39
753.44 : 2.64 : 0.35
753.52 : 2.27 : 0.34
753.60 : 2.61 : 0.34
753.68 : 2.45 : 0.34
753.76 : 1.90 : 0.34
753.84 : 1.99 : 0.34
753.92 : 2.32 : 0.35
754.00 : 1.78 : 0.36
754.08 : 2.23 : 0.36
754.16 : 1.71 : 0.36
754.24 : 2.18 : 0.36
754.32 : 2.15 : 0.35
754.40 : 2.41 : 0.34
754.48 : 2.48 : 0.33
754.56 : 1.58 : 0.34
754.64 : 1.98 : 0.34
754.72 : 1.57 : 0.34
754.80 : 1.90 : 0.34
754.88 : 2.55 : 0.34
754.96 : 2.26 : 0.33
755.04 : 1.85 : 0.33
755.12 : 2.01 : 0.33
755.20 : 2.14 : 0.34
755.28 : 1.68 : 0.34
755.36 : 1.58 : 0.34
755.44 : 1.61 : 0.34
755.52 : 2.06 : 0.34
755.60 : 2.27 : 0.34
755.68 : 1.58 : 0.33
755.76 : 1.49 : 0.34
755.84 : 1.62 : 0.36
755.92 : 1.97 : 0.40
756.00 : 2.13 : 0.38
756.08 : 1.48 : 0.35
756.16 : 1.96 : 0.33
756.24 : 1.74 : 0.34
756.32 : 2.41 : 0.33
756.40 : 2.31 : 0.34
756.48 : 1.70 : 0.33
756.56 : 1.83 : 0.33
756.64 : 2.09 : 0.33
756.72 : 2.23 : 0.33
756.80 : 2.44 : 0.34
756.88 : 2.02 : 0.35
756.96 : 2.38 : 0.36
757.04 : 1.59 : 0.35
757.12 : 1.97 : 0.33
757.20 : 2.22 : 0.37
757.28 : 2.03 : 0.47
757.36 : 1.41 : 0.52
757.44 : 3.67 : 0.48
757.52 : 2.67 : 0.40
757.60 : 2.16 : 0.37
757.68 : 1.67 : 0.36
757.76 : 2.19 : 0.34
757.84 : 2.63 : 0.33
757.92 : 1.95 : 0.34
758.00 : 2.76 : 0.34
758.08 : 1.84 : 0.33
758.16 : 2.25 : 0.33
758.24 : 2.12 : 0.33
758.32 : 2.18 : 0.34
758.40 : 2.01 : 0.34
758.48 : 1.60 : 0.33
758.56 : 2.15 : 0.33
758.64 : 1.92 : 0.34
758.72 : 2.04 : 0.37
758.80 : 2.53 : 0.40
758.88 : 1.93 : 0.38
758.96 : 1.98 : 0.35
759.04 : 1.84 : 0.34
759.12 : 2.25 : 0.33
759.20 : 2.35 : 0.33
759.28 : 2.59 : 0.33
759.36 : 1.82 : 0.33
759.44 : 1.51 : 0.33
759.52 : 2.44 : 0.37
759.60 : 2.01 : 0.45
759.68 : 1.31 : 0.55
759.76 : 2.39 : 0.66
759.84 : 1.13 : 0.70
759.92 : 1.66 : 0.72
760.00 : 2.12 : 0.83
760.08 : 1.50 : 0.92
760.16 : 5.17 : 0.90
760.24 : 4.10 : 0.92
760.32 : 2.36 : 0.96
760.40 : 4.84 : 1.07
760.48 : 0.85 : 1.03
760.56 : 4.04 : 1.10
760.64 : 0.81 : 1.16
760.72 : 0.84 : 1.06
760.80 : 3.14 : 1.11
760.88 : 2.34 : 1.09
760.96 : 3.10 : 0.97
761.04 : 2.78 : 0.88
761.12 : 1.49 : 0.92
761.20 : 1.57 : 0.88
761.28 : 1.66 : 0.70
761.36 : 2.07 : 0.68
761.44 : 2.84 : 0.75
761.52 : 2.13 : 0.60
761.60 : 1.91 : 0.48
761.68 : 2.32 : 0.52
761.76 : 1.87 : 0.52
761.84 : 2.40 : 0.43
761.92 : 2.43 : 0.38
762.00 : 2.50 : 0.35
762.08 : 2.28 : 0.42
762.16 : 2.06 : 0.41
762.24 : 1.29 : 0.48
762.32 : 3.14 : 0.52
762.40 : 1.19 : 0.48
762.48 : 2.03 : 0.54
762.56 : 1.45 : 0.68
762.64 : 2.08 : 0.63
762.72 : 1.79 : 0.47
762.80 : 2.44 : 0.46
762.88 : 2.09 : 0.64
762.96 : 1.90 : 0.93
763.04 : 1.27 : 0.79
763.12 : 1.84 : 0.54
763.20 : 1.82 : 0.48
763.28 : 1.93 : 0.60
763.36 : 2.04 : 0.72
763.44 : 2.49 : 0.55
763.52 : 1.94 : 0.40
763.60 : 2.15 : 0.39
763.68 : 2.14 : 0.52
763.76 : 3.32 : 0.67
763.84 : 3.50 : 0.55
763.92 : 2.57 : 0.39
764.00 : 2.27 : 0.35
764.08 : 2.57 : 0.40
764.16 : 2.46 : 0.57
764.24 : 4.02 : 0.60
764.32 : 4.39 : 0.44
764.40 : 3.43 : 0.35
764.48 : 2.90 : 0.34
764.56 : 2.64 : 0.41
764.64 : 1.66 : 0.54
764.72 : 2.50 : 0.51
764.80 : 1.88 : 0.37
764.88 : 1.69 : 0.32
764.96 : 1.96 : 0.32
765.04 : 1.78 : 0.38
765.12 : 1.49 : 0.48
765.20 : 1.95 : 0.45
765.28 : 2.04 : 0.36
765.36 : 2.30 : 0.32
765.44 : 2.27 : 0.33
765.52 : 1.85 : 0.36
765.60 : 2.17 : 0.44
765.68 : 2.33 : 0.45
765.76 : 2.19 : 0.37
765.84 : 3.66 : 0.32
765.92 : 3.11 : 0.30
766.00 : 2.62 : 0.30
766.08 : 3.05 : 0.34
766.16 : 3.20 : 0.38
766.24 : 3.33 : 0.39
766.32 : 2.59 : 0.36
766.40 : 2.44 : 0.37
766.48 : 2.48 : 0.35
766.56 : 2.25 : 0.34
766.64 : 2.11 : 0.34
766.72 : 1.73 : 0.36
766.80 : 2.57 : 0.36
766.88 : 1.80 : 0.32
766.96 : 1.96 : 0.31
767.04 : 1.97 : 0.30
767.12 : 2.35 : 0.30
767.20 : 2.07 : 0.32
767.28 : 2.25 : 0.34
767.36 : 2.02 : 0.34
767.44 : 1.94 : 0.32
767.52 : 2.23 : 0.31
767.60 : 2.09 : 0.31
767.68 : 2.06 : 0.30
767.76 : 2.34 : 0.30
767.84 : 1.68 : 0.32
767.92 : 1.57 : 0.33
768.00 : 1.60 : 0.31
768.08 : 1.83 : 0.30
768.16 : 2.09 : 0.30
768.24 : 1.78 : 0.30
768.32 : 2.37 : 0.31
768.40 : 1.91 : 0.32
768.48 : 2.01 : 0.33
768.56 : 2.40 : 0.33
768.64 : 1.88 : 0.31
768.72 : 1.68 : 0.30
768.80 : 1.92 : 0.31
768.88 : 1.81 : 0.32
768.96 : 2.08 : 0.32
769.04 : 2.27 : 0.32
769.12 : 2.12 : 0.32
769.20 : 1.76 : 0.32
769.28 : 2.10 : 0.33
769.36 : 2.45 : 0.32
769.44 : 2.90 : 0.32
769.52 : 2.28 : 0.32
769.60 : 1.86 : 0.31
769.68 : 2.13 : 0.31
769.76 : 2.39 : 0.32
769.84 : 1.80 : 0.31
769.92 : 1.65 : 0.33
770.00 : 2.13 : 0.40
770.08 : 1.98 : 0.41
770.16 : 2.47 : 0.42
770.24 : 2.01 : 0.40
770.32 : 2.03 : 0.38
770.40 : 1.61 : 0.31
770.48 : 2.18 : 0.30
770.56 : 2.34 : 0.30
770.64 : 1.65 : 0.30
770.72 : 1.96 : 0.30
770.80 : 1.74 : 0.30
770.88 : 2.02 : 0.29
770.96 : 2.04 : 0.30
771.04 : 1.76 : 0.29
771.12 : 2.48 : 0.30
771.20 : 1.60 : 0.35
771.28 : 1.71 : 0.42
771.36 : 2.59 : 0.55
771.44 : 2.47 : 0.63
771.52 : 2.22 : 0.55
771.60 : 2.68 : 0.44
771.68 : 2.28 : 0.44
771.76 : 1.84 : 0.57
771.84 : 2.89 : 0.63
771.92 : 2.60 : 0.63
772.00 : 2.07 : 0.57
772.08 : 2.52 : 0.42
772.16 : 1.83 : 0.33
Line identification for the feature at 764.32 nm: [S II] 6716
